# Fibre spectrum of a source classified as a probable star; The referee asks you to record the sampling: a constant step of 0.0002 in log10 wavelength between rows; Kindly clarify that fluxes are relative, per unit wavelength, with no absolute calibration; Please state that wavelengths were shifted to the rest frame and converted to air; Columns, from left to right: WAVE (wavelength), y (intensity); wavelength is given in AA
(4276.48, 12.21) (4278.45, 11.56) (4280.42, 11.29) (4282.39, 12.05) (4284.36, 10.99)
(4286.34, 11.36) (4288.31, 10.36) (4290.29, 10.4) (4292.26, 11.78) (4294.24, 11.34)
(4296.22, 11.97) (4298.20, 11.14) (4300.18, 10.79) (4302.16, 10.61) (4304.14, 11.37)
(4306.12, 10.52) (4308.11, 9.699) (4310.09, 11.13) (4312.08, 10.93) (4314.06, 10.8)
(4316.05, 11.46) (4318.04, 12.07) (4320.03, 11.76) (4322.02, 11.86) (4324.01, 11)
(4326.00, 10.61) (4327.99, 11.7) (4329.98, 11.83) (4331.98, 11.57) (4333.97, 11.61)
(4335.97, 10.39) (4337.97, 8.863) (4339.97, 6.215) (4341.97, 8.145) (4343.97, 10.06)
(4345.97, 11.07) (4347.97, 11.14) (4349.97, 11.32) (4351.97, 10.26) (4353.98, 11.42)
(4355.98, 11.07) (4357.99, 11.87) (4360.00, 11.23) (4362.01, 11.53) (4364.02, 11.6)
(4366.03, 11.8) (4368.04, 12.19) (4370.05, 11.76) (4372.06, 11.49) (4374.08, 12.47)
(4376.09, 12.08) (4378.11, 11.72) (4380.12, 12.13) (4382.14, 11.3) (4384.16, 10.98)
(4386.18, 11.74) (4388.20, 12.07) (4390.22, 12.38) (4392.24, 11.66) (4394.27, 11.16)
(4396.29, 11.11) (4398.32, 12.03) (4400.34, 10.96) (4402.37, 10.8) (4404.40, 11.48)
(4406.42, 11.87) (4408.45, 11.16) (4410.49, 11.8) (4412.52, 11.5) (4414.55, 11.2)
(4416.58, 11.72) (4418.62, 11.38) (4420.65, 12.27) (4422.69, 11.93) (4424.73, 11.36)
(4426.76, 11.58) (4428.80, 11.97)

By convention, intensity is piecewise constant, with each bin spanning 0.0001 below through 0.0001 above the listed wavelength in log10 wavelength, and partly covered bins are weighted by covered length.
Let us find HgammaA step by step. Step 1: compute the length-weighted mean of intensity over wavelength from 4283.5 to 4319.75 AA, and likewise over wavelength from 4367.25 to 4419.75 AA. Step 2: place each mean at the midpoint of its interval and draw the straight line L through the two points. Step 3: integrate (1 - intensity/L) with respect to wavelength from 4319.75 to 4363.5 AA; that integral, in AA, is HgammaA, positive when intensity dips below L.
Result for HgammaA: 2.1 AA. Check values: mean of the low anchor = 11.1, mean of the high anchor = 11.6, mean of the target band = 10.7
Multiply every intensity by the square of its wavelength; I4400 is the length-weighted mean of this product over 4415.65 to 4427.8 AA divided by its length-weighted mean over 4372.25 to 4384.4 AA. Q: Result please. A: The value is 1.0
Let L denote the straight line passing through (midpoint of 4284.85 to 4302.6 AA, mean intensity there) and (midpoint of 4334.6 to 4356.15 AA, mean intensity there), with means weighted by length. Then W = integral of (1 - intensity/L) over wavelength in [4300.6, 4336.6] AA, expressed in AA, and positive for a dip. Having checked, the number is -2.1 AA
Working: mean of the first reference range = 11.1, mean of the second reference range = 9.98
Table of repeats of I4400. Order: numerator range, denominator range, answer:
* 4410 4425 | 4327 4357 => 1.16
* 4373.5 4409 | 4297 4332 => 1.08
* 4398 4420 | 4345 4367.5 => 1.04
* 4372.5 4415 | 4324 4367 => 1.10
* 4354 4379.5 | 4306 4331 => 1.07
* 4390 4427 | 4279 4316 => 1.10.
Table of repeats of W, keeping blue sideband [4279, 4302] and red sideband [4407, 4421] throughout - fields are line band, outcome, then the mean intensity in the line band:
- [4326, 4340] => 0.9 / 10.6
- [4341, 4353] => 1.1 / 10.3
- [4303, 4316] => 0.5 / 10.8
